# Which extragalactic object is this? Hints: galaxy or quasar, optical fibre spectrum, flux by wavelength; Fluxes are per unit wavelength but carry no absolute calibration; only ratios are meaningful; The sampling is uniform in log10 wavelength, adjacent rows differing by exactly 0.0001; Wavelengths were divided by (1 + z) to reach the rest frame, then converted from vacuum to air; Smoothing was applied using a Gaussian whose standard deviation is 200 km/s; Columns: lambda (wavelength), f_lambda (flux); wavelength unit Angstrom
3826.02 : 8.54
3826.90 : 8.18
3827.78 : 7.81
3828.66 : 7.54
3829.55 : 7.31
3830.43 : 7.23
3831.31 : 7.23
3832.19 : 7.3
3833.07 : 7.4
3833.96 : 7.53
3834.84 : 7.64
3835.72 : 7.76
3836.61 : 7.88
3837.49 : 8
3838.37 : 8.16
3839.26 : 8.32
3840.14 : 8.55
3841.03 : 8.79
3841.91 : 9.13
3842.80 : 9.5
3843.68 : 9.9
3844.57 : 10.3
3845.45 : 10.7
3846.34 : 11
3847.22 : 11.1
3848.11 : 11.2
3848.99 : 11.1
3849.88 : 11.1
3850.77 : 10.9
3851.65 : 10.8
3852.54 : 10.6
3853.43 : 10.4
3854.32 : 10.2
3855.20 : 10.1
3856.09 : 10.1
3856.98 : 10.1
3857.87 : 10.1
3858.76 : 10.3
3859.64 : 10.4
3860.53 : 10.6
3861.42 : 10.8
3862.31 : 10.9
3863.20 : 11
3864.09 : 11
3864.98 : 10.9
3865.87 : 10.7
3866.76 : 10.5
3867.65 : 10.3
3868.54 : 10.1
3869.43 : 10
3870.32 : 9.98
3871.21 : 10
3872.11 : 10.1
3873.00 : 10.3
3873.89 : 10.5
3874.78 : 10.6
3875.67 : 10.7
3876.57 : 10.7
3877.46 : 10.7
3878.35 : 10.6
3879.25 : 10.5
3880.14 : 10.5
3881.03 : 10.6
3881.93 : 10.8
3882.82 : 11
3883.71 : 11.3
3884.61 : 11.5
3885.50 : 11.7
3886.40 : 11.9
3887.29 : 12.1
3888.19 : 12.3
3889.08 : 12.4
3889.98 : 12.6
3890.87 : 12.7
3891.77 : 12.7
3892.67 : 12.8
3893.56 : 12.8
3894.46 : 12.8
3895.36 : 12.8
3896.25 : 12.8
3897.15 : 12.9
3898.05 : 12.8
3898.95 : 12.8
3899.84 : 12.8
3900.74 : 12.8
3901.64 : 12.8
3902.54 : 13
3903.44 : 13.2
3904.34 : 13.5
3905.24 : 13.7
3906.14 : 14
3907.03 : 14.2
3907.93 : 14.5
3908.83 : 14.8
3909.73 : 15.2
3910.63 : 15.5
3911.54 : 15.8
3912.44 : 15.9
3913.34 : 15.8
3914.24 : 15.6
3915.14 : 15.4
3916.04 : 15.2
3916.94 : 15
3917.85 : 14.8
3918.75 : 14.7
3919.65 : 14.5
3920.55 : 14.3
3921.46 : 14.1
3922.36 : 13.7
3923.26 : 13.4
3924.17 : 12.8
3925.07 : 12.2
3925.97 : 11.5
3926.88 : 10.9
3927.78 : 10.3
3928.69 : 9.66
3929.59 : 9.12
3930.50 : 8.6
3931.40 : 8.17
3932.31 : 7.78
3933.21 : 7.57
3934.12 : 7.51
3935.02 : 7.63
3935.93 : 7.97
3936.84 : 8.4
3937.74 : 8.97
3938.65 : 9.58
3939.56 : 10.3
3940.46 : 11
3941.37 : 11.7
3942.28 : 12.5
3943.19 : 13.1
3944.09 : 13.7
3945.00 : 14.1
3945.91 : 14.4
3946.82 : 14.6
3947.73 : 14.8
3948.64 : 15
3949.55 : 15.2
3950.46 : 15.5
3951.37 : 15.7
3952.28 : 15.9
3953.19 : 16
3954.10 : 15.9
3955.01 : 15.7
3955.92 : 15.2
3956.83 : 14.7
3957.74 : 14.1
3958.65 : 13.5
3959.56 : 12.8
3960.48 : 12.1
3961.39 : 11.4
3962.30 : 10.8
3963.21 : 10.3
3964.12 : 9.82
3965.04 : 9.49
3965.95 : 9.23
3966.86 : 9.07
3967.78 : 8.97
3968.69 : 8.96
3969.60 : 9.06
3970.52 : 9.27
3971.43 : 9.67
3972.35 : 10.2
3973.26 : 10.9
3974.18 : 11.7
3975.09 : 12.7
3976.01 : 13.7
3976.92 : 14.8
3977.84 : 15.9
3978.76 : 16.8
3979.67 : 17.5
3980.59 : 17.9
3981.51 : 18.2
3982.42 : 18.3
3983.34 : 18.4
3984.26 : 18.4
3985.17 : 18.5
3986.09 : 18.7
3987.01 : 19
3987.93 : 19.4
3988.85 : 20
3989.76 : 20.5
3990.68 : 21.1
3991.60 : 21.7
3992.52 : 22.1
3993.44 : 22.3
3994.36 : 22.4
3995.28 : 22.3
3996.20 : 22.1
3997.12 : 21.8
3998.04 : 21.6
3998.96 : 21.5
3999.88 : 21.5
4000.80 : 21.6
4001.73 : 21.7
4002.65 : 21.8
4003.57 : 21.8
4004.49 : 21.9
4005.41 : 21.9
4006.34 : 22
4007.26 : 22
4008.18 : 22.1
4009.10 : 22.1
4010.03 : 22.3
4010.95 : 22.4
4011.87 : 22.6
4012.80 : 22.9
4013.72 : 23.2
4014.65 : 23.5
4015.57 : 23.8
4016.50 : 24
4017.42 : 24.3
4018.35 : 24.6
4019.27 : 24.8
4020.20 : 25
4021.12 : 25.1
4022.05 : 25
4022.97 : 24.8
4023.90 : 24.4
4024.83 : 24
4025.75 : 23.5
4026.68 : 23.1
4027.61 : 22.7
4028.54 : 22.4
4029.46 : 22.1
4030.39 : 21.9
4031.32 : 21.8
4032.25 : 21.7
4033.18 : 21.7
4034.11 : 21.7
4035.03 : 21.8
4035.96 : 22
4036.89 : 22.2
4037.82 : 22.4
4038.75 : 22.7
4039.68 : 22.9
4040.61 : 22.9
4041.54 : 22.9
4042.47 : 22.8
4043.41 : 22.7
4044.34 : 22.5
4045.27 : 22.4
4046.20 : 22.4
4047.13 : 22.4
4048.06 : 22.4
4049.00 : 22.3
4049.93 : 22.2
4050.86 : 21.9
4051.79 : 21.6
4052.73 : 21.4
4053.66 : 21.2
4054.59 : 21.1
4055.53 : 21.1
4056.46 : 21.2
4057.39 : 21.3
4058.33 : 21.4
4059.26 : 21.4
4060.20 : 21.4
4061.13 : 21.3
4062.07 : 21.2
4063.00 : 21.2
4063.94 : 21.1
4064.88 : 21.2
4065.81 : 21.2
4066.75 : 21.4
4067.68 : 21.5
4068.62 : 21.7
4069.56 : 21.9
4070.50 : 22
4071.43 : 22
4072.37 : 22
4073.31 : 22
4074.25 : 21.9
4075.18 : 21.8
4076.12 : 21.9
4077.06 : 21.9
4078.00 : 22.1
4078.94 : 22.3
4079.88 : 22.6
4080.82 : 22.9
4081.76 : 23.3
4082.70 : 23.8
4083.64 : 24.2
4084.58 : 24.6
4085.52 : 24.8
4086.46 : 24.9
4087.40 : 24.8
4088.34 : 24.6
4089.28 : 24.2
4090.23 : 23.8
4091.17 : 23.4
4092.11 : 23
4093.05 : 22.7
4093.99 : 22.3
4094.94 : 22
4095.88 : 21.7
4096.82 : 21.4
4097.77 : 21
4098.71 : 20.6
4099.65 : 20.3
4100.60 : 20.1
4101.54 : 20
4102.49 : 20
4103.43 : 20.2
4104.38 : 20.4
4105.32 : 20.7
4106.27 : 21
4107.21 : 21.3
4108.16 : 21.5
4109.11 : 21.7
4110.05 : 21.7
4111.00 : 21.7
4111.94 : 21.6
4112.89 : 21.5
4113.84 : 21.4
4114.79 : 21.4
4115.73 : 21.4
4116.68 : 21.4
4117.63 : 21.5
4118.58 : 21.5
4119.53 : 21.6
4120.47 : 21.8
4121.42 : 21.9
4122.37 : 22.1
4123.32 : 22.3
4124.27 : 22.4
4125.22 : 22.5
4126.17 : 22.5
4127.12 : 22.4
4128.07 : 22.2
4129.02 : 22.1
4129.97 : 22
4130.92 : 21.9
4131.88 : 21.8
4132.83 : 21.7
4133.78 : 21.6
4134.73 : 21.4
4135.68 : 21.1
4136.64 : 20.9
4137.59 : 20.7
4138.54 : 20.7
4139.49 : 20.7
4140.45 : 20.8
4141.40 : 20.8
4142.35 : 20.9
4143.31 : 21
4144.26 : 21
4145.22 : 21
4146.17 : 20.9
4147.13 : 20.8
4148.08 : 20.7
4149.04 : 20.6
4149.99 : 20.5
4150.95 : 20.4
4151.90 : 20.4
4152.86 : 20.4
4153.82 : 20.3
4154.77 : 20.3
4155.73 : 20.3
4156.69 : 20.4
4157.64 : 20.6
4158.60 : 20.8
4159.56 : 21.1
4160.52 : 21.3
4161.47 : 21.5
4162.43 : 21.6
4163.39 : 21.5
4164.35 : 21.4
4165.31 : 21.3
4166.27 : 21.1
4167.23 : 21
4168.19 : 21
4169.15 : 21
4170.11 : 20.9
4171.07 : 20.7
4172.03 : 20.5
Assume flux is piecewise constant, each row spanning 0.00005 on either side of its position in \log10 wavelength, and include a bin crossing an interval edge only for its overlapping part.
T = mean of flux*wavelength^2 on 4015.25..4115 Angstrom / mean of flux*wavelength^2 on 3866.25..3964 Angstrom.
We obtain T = 1.9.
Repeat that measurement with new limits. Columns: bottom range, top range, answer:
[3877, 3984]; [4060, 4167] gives 1.87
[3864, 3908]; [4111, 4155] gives 2.05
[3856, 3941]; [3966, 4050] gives 1.83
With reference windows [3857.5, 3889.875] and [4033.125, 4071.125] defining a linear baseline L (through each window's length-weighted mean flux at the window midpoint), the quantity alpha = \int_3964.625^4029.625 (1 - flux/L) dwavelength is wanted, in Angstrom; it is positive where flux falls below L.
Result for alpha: -3.0 Angstrom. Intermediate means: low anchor 10.8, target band 19.5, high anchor 21.9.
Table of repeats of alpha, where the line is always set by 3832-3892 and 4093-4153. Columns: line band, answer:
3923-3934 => 2.6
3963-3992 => 1.2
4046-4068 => -3.6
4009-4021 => -4.9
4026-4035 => -2.5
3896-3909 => -1.4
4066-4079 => -1.8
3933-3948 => 2.9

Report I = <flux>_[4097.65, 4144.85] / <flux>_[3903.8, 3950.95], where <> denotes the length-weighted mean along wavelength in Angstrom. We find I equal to 1.69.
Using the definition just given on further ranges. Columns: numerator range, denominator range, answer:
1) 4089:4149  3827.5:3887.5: 2.16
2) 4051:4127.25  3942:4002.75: 1.39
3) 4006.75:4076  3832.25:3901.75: 2.10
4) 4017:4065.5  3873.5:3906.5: 1.86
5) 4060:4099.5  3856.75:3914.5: 1.86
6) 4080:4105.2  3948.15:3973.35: 1.82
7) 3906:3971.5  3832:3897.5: 1.18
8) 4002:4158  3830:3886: 2.20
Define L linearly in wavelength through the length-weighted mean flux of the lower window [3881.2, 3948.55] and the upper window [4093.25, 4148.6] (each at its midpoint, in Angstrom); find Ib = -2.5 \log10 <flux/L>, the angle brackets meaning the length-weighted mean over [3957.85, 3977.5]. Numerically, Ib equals 0.32 mag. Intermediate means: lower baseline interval 12.5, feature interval 11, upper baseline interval 21.3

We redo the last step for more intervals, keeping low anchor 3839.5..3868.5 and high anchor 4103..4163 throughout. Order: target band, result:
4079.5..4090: -0.24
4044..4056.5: -0.21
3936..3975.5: 0.17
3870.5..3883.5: 0.07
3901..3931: -0.06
